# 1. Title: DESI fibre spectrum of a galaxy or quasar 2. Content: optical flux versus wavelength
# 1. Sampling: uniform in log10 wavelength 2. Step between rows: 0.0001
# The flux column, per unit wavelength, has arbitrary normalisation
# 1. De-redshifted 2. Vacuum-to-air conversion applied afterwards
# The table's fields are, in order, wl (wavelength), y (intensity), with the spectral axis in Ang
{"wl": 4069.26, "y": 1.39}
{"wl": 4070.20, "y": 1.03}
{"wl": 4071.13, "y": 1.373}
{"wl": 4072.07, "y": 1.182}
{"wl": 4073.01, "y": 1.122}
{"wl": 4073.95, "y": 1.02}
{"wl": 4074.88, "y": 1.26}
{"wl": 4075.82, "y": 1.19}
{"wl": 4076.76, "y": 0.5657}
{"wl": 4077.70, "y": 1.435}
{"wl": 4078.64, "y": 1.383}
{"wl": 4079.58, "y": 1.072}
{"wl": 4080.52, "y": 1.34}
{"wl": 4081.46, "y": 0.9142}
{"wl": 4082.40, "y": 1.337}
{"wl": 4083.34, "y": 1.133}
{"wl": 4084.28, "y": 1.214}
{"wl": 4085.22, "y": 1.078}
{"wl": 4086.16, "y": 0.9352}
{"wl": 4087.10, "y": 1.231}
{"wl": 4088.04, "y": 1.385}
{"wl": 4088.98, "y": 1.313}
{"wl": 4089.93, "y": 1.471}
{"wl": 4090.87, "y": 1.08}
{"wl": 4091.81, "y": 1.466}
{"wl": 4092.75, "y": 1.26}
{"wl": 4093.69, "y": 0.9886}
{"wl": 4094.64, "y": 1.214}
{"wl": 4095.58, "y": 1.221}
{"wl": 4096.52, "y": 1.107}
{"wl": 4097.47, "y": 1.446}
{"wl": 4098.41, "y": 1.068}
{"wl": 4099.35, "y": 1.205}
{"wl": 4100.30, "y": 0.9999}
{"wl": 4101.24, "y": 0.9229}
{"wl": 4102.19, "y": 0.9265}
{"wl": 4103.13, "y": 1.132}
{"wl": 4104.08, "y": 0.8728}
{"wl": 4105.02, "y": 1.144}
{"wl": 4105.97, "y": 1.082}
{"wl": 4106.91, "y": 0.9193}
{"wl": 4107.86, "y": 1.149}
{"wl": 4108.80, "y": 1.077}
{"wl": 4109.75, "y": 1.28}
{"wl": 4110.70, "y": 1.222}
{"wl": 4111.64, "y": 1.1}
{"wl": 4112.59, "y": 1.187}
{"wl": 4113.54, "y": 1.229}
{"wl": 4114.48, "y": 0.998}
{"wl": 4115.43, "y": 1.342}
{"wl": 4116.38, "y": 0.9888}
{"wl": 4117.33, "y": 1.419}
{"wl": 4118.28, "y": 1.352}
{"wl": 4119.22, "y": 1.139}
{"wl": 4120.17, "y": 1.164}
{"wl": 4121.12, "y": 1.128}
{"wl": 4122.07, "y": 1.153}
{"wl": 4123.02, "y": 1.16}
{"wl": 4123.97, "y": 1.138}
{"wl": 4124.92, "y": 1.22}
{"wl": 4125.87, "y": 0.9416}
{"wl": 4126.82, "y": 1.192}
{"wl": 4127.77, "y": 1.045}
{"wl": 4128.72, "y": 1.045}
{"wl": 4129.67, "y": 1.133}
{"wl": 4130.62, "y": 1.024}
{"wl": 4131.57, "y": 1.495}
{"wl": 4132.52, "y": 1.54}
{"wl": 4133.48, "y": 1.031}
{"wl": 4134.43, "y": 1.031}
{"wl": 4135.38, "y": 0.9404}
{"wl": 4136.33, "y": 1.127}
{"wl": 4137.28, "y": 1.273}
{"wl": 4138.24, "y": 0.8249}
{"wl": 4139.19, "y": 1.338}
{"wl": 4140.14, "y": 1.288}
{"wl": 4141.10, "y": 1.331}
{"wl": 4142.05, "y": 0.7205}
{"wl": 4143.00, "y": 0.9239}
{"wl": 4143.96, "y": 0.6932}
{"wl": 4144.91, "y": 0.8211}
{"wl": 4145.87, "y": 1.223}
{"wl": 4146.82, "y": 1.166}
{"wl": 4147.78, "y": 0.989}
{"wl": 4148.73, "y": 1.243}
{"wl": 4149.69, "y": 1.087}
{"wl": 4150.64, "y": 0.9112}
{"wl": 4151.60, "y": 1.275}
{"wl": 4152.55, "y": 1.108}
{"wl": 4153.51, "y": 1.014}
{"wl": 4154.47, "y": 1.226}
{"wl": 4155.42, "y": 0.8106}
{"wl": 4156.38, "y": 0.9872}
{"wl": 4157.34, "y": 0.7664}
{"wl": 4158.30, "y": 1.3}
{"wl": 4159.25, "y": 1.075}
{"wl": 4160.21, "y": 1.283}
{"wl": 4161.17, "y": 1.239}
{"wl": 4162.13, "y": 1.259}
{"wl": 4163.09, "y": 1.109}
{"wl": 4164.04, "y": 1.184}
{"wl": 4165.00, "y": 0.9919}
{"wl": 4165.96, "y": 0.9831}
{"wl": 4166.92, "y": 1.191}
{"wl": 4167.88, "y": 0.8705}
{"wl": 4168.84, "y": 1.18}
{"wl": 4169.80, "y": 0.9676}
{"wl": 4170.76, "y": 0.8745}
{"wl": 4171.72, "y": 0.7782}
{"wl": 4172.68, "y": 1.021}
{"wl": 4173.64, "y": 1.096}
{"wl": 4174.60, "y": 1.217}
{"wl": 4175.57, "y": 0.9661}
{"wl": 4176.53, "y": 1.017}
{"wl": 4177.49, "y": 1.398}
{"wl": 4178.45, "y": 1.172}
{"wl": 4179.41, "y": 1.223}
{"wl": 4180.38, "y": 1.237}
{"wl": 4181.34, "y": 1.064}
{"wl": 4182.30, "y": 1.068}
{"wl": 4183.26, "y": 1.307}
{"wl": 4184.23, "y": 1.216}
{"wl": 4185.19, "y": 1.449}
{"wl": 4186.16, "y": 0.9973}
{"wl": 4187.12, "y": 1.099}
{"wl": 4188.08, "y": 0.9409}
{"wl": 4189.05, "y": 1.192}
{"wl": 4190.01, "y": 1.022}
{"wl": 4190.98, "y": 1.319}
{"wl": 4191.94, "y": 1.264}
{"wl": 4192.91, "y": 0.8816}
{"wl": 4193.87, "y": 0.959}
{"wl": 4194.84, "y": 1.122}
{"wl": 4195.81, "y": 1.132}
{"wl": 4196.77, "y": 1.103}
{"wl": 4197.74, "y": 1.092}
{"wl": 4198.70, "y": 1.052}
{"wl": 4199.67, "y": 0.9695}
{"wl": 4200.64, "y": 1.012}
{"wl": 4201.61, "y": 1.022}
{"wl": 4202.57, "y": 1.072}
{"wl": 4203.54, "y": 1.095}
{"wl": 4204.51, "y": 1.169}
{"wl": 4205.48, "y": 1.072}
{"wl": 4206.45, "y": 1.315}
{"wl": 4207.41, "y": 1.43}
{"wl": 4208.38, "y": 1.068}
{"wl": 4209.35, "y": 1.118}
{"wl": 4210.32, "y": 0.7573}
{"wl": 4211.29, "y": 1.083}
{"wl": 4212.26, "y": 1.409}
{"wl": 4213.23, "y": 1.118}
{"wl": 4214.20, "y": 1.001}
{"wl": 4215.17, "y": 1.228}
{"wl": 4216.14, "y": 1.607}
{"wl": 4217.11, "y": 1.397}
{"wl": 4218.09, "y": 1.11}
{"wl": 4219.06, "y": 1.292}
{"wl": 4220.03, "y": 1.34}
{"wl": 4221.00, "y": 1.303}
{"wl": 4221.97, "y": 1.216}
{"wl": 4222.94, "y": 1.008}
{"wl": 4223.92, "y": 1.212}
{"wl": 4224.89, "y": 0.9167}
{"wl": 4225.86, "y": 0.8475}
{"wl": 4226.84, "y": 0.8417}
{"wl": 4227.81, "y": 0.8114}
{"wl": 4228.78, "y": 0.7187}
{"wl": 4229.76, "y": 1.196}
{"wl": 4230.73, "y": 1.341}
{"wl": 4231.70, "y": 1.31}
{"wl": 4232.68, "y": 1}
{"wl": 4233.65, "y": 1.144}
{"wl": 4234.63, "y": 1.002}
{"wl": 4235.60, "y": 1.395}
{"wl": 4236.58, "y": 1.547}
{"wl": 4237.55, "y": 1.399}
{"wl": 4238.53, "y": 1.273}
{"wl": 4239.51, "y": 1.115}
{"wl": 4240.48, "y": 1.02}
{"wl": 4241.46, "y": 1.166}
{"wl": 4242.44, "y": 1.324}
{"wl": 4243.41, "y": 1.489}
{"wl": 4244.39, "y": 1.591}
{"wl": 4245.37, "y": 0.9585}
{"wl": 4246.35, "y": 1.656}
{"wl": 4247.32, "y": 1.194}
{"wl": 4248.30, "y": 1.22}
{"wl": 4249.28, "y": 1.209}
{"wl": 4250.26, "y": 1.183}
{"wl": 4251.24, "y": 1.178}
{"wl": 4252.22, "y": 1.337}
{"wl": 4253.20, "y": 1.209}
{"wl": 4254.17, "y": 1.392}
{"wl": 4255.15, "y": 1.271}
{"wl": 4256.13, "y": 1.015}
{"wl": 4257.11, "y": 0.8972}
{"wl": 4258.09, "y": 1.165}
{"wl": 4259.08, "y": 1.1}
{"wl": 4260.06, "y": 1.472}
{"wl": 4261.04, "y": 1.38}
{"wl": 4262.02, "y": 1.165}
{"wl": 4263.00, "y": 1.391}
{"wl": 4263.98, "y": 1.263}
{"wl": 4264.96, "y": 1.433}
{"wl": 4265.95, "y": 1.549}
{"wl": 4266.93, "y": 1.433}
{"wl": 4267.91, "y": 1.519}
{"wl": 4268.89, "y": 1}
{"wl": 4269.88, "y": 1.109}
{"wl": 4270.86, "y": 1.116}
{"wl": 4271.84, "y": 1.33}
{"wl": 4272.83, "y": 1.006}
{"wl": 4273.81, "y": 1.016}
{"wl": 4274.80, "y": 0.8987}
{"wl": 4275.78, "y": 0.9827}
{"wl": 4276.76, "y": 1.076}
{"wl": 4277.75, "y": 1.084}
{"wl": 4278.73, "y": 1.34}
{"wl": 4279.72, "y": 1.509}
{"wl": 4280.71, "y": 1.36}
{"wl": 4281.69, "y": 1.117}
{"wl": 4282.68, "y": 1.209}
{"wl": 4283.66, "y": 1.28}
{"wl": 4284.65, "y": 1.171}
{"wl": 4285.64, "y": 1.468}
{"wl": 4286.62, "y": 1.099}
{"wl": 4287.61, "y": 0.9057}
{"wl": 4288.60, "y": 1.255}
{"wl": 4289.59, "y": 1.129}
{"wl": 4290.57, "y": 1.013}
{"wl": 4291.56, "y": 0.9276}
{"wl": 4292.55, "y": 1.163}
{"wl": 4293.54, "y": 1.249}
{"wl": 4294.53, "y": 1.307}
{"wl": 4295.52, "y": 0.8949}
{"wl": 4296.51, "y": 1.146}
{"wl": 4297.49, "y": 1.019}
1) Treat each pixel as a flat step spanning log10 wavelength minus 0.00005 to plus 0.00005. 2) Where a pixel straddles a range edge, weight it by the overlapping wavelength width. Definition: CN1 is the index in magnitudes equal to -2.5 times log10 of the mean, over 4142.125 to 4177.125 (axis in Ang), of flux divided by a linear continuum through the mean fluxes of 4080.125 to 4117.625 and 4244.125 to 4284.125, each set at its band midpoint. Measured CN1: 0.13 mag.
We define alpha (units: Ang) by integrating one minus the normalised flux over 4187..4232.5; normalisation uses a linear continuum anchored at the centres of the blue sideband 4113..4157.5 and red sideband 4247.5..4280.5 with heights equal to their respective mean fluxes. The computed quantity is 2.1 Ang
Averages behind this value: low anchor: 1.11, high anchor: 1.22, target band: 1.12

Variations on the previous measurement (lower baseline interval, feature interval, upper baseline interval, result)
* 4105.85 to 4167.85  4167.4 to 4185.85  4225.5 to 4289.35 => 0.6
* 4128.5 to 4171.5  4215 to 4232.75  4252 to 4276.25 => 0.4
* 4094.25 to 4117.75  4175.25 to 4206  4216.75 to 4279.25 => 1.4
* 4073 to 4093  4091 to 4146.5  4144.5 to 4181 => 0.8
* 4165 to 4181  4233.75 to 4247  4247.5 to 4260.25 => -1.4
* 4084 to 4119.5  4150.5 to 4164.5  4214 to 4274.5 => 0.9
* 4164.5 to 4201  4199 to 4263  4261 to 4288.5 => -1.4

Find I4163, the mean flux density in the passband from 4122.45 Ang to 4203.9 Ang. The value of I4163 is 1.1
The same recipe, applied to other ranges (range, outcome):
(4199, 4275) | 1.19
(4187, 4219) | 1.13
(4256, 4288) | 1.21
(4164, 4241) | 1.12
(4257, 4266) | 1.28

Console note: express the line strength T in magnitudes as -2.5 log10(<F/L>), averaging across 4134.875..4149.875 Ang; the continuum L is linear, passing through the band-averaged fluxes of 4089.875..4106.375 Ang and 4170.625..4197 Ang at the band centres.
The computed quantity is 0.06 mag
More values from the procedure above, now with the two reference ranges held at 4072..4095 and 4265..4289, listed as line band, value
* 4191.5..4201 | 0.13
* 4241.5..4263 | -0.05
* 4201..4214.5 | 0.07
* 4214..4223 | -0.06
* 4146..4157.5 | 0.12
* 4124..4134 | 0.02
